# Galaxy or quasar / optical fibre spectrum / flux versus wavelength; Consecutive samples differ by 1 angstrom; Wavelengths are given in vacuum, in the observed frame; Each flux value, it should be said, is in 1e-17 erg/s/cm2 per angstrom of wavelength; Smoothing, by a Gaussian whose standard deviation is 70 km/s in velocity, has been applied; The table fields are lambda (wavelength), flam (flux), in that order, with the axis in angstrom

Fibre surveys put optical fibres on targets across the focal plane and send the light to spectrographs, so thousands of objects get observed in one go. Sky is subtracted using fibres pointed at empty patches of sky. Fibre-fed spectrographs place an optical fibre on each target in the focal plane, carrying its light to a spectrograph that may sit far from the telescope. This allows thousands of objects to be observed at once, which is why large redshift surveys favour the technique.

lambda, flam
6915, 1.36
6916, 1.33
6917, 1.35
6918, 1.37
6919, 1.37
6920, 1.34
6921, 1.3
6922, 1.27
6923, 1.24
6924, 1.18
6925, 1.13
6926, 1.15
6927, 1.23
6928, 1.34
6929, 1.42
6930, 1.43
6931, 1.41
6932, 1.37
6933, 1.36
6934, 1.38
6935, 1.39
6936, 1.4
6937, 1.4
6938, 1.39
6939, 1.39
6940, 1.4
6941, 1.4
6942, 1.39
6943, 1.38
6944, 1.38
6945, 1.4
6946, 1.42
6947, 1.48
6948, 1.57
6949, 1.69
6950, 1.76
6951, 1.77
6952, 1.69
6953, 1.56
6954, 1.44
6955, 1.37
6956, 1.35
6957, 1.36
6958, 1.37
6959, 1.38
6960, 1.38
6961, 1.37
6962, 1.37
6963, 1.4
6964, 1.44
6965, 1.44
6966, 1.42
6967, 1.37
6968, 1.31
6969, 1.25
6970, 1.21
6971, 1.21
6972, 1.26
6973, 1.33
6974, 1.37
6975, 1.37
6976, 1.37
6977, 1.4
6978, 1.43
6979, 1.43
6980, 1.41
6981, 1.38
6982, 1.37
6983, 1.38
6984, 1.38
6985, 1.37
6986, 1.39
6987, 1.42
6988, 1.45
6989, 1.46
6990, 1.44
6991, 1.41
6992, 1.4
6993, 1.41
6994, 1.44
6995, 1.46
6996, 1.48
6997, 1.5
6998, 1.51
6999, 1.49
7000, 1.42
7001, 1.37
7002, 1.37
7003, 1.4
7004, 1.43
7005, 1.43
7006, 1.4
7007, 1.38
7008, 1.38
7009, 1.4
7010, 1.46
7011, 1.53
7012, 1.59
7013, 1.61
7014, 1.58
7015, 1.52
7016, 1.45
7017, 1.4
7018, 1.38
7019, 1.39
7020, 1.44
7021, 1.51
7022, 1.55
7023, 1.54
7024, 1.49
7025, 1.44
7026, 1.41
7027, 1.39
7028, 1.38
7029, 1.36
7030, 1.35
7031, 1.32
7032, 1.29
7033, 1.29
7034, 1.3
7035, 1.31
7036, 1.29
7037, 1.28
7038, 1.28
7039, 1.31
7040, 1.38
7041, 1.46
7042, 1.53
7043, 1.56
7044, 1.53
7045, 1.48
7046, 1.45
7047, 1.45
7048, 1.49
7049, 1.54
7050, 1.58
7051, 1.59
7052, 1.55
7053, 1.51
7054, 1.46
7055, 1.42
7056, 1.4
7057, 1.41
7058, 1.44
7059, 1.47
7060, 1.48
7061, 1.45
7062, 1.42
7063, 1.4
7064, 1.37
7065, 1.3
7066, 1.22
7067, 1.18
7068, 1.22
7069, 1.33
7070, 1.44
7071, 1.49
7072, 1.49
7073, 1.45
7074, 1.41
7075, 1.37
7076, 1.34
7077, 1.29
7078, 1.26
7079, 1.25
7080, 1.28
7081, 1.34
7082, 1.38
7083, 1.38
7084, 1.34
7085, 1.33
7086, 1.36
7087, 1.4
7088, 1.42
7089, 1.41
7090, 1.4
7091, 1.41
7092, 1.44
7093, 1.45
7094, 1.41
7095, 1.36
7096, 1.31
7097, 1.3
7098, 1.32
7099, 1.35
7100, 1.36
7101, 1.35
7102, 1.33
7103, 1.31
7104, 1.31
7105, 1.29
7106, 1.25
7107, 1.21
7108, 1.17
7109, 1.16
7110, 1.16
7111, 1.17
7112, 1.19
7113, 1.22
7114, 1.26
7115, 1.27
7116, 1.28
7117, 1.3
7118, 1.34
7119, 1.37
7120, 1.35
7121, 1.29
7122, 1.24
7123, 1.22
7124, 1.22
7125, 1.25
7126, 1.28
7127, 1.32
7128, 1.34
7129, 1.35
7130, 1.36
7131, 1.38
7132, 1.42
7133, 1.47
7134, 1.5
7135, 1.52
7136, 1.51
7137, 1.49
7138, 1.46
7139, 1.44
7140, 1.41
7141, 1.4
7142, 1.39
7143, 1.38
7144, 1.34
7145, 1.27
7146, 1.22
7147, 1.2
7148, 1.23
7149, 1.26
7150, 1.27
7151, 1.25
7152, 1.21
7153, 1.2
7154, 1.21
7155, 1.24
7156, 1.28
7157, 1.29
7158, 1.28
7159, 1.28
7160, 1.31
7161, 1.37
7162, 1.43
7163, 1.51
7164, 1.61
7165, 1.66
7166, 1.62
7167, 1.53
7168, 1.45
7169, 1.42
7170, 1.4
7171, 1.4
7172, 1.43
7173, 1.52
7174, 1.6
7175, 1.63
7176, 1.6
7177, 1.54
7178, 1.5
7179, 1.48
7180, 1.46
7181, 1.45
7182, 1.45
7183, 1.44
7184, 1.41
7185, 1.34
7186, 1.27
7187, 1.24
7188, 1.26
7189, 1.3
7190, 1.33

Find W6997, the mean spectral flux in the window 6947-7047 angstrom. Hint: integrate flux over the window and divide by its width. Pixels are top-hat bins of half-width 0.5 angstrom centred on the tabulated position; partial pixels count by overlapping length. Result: 1.42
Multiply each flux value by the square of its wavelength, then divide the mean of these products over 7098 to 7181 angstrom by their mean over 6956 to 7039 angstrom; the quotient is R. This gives 1.01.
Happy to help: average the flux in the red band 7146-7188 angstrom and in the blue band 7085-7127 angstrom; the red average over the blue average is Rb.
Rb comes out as 1.1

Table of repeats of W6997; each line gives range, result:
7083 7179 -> 1.36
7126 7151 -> 1.37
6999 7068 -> 1.42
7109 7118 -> 1.23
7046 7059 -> 1.48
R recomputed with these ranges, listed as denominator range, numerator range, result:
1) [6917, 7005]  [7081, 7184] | 1.02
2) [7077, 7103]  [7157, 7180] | 1.11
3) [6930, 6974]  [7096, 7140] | 0.98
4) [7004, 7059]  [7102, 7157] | 0.93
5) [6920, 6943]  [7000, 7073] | 1.10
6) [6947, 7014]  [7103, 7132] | 0.93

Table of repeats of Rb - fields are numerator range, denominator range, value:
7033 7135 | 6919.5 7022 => 0.97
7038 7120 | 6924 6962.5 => 0.97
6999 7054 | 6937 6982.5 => 1.02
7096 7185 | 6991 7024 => 0.93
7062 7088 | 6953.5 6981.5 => 0.99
